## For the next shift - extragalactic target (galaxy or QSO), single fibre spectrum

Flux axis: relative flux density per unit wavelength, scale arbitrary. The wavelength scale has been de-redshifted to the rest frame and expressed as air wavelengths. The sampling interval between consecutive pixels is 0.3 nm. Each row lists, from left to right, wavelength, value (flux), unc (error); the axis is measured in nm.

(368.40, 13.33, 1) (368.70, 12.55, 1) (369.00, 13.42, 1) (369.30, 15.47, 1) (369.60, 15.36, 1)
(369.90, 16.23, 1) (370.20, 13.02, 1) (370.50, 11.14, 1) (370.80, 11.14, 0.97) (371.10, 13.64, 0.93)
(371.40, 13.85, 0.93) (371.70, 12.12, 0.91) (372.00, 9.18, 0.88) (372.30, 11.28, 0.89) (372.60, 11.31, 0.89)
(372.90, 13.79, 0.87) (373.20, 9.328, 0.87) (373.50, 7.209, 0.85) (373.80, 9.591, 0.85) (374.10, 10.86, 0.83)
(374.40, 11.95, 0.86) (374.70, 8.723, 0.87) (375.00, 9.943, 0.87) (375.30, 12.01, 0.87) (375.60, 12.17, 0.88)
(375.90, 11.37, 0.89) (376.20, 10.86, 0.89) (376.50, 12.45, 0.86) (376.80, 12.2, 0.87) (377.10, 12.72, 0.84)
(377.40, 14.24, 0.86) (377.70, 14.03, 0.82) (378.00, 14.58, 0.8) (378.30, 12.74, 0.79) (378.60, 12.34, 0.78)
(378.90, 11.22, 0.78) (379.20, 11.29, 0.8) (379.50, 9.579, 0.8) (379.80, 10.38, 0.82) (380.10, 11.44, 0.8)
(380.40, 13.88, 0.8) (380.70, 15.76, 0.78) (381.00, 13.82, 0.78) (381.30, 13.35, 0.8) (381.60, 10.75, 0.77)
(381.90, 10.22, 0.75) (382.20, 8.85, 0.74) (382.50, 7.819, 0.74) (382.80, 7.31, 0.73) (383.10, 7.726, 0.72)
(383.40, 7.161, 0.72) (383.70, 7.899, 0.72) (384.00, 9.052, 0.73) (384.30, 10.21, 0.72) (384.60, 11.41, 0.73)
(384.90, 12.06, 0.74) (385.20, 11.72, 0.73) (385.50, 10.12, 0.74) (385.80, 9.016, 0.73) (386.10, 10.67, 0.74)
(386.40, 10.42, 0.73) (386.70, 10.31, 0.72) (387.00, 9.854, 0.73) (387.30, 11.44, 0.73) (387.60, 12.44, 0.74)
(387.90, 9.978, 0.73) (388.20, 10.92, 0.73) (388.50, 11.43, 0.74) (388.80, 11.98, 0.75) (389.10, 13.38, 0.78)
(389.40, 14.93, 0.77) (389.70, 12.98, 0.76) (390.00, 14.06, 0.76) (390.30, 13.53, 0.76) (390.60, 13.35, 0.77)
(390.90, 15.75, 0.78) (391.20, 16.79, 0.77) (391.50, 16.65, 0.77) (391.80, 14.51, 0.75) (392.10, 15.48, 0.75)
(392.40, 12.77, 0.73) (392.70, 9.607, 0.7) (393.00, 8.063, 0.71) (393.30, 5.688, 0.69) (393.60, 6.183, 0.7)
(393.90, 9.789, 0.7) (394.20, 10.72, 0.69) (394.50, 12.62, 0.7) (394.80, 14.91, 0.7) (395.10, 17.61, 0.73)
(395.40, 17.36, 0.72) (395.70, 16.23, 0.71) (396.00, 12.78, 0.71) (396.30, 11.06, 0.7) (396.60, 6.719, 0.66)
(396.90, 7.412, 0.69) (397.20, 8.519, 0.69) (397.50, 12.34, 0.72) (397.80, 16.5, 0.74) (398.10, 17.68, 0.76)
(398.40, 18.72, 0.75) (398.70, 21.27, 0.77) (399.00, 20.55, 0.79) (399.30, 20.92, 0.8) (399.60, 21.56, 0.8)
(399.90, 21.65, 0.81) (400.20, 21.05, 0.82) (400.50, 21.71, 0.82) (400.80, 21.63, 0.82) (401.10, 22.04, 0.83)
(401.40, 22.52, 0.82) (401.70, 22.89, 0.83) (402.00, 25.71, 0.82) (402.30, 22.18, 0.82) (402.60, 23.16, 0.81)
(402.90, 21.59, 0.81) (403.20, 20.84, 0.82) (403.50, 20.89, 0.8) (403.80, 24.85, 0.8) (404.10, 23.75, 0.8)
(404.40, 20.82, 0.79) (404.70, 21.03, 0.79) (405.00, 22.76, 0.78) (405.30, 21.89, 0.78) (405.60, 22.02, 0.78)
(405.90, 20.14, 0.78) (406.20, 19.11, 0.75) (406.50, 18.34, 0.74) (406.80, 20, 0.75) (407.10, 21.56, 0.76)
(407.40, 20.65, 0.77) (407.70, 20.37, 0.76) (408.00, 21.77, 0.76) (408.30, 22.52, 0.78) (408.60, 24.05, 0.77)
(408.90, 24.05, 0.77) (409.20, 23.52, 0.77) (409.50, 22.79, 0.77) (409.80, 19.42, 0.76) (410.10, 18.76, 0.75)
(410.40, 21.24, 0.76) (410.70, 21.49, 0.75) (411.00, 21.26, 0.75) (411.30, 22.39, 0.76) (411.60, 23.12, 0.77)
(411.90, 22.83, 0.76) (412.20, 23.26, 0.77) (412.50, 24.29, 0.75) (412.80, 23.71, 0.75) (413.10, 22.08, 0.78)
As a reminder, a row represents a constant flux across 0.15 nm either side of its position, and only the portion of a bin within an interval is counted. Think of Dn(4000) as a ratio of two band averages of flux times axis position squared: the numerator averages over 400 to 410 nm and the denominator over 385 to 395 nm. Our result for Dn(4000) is 2.0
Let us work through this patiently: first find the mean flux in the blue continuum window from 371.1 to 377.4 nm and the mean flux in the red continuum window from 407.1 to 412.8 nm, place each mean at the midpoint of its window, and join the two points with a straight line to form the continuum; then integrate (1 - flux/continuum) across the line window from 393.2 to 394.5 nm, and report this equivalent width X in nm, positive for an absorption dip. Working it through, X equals 0.64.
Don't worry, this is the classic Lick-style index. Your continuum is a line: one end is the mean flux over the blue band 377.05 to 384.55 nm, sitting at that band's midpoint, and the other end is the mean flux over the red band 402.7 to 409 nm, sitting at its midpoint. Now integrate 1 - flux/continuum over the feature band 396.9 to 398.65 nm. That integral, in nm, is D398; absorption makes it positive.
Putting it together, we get 0.36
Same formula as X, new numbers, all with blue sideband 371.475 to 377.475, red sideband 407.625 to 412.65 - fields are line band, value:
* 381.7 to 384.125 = 0.96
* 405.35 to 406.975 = 0.07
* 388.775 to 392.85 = 0.54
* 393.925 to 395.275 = 0.29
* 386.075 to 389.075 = 0.82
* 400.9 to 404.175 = -0.47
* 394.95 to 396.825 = 0.46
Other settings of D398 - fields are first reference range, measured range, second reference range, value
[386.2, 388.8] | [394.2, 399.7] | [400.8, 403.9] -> 1.00 nm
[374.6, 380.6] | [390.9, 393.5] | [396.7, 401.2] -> 0.58 nm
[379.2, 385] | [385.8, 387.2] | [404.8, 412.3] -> 0.24 nm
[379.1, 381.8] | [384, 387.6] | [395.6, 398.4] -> 0.48 nm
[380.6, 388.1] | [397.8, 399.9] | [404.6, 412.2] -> -0.35 nm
